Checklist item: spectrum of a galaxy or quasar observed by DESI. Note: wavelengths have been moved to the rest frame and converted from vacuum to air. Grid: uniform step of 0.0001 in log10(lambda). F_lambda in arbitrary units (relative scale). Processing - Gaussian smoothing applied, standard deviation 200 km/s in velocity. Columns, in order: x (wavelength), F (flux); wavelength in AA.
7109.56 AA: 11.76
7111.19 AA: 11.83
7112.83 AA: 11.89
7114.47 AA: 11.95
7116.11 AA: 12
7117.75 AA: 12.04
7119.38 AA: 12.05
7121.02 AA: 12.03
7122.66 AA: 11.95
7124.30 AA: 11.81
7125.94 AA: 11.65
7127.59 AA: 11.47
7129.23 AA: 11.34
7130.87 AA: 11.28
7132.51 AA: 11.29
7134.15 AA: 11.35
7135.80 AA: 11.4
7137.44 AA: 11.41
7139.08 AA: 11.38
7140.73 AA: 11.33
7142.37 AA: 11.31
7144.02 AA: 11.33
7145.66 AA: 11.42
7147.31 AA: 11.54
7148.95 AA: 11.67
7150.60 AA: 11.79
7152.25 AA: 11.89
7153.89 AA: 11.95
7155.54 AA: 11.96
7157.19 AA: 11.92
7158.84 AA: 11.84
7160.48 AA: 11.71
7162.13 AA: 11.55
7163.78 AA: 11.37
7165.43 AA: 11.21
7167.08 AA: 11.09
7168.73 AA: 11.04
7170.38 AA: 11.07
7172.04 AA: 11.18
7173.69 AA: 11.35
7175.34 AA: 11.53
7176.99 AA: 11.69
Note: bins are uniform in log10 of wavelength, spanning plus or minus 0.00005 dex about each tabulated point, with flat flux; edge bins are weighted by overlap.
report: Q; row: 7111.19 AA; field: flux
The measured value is 11.83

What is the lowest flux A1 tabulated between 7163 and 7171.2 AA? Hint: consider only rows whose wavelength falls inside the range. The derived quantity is 11.04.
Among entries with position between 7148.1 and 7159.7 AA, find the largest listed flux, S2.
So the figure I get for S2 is 11.96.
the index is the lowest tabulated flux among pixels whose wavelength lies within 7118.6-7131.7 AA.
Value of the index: 11.28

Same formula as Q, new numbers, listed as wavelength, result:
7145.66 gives 11.42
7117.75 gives 12.04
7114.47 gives 11.95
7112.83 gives 11.89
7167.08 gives 11.09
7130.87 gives 11.28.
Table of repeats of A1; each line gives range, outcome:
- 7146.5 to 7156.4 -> 11.54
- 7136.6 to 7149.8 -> 11.31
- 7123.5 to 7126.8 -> 11.65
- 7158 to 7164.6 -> 11.37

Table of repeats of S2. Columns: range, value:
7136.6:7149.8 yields 11.67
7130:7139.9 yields 11.41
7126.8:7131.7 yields 11.47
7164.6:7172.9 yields 11.21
